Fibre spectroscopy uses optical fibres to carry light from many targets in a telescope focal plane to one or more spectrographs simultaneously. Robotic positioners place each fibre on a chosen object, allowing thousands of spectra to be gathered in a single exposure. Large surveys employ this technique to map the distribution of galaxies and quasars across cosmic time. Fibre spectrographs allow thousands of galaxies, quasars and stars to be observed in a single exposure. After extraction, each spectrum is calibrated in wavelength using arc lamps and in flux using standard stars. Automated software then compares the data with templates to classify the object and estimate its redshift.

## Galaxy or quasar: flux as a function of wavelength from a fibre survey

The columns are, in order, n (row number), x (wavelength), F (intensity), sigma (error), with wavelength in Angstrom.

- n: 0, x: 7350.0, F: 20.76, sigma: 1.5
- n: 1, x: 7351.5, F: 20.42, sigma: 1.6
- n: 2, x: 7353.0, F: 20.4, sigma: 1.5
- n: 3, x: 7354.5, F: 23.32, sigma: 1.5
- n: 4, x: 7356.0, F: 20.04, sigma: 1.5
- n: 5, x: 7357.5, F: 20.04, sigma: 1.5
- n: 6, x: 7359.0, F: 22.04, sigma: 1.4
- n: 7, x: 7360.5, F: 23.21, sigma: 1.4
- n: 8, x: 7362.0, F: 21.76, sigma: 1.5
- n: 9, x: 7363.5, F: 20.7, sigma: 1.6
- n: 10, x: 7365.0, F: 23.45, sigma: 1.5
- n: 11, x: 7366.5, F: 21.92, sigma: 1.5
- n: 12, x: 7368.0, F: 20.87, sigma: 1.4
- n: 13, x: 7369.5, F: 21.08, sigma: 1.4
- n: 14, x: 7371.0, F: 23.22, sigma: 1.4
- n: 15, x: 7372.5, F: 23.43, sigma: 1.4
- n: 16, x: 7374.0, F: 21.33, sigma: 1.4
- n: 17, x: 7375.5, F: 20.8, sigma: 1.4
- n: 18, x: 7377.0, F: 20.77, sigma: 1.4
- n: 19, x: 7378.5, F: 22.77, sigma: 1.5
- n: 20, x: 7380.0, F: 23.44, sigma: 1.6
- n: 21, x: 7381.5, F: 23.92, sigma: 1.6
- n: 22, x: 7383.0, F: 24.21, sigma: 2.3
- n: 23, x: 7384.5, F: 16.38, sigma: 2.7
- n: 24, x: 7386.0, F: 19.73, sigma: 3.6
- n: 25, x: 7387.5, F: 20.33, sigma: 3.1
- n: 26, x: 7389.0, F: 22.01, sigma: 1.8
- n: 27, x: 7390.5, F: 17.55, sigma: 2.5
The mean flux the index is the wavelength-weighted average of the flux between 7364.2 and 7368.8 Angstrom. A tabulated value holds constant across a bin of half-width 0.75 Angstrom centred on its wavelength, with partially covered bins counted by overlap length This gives 22.1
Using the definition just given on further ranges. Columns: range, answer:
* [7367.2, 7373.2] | 22.1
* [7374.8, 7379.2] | 21.4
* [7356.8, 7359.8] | 21.1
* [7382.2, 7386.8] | 20.2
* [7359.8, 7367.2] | 22.2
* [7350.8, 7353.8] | 20.5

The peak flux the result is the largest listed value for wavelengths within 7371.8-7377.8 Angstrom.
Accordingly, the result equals 23.43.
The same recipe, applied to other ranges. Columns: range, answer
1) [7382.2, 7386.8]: 24.21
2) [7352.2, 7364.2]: 23.32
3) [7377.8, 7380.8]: 23.44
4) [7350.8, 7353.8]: 20.42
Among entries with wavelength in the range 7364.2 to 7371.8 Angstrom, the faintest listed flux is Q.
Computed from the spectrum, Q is 20.87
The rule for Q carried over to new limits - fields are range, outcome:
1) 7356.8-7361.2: 20.04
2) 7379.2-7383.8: 23.44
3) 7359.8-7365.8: 20.7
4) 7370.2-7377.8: 20.77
